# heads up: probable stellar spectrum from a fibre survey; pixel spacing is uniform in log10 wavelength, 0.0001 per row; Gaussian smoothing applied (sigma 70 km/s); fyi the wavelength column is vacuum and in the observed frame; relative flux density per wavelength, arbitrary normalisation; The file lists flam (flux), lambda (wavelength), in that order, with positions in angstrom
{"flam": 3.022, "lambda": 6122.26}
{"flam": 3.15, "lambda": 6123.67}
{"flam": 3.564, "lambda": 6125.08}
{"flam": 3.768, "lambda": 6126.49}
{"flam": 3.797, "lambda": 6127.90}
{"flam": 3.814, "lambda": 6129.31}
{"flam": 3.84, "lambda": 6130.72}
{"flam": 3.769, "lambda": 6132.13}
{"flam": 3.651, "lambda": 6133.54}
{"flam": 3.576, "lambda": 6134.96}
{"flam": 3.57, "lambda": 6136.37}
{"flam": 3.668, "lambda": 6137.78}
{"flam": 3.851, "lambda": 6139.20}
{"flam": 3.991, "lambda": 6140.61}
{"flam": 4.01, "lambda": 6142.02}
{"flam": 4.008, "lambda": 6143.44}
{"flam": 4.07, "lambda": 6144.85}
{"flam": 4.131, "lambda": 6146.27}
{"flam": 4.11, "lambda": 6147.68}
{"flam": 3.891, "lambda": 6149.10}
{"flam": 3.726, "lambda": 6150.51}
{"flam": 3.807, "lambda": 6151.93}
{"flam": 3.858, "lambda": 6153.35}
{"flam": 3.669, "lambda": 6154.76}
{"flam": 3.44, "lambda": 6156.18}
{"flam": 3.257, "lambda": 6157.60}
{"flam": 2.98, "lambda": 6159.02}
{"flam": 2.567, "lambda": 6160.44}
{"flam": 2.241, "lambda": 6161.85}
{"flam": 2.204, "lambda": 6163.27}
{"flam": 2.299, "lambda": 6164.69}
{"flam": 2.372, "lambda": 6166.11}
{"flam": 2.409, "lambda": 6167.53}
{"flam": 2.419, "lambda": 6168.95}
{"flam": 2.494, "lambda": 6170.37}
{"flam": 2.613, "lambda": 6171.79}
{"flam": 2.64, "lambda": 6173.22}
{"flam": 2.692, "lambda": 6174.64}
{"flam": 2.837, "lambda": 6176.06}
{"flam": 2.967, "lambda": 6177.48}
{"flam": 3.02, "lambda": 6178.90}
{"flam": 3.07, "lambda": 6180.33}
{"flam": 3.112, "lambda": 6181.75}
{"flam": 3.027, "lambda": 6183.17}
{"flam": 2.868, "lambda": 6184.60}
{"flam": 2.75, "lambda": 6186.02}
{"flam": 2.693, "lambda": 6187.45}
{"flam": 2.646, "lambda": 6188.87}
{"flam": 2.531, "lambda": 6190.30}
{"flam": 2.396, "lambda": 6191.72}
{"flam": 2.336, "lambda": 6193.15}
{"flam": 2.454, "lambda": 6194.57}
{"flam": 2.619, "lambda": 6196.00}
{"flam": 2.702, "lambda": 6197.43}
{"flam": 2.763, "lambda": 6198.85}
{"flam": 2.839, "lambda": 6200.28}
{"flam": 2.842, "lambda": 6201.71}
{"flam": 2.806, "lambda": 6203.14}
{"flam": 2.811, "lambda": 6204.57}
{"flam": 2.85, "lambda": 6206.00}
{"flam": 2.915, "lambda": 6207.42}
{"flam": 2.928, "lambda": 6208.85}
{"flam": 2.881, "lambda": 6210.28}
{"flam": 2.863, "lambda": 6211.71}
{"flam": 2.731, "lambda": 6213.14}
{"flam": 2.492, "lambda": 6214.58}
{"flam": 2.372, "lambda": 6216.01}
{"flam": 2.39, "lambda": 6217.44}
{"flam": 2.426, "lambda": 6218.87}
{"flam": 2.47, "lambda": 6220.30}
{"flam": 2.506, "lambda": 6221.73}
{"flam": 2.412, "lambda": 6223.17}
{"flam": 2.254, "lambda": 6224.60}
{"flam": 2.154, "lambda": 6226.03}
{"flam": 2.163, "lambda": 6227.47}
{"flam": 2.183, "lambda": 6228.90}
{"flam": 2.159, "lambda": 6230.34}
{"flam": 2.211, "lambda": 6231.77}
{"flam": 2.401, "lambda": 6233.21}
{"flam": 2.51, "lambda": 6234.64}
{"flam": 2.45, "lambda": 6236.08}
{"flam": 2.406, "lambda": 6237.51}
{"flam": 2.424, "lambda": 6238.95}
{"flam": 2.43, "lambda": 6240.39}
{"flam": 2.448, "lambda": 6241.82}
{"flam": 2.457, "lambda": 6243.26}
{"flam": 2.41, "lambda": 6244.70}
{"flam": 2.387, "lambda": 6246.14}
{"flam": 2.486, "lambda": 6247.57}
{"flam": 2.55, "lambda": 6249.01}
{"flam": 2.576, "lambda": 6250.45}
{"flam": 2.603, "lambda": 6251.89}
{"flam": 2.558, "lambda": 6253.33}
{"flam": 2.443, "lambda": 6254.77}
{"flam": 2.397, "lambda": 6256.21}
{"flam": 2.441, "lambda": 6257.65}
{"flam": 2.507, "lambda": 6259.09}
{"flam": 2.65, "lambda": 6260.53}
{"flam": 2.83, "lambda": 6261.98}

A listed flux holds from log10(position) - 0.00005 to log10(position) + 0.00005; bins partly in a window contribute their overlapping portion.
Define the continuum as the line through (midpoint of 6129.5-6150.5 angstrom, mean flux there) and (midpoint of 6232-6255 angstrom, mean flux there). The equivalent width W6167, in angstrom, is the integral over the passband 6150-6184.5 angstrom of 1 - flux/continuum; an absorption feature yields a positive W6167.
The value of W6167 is 5.9 angstrom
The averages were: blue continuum 3.86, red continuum 2.47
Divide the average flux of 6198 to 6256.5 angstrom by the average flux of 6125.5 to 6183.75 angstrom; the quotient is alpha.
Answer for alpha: 0.76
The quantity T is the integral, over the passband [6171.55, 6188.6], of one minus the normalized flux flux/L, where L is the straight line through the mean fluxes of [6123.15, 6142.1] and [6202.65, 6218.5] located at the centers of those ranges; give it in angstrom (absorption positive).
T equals 1.4 angstrom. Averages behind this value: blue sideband 3.71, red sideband 2.72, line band 2.86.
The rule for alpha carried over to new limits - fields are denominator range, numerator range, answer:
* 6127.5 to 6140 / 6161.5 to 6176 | 0.66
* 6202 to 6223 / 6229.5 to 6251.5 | 0.91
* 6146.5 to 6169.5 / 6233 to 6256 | 0.80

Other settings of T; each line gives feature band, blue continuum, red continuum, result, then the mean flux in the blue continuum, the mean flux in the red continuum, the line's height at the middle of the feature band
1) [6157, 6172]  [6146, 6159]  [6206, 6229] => 4.17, 3.71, 2.53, 3.49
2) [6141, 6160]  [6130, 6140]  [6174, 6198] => -1.84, 3.71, 2.75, 3.42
